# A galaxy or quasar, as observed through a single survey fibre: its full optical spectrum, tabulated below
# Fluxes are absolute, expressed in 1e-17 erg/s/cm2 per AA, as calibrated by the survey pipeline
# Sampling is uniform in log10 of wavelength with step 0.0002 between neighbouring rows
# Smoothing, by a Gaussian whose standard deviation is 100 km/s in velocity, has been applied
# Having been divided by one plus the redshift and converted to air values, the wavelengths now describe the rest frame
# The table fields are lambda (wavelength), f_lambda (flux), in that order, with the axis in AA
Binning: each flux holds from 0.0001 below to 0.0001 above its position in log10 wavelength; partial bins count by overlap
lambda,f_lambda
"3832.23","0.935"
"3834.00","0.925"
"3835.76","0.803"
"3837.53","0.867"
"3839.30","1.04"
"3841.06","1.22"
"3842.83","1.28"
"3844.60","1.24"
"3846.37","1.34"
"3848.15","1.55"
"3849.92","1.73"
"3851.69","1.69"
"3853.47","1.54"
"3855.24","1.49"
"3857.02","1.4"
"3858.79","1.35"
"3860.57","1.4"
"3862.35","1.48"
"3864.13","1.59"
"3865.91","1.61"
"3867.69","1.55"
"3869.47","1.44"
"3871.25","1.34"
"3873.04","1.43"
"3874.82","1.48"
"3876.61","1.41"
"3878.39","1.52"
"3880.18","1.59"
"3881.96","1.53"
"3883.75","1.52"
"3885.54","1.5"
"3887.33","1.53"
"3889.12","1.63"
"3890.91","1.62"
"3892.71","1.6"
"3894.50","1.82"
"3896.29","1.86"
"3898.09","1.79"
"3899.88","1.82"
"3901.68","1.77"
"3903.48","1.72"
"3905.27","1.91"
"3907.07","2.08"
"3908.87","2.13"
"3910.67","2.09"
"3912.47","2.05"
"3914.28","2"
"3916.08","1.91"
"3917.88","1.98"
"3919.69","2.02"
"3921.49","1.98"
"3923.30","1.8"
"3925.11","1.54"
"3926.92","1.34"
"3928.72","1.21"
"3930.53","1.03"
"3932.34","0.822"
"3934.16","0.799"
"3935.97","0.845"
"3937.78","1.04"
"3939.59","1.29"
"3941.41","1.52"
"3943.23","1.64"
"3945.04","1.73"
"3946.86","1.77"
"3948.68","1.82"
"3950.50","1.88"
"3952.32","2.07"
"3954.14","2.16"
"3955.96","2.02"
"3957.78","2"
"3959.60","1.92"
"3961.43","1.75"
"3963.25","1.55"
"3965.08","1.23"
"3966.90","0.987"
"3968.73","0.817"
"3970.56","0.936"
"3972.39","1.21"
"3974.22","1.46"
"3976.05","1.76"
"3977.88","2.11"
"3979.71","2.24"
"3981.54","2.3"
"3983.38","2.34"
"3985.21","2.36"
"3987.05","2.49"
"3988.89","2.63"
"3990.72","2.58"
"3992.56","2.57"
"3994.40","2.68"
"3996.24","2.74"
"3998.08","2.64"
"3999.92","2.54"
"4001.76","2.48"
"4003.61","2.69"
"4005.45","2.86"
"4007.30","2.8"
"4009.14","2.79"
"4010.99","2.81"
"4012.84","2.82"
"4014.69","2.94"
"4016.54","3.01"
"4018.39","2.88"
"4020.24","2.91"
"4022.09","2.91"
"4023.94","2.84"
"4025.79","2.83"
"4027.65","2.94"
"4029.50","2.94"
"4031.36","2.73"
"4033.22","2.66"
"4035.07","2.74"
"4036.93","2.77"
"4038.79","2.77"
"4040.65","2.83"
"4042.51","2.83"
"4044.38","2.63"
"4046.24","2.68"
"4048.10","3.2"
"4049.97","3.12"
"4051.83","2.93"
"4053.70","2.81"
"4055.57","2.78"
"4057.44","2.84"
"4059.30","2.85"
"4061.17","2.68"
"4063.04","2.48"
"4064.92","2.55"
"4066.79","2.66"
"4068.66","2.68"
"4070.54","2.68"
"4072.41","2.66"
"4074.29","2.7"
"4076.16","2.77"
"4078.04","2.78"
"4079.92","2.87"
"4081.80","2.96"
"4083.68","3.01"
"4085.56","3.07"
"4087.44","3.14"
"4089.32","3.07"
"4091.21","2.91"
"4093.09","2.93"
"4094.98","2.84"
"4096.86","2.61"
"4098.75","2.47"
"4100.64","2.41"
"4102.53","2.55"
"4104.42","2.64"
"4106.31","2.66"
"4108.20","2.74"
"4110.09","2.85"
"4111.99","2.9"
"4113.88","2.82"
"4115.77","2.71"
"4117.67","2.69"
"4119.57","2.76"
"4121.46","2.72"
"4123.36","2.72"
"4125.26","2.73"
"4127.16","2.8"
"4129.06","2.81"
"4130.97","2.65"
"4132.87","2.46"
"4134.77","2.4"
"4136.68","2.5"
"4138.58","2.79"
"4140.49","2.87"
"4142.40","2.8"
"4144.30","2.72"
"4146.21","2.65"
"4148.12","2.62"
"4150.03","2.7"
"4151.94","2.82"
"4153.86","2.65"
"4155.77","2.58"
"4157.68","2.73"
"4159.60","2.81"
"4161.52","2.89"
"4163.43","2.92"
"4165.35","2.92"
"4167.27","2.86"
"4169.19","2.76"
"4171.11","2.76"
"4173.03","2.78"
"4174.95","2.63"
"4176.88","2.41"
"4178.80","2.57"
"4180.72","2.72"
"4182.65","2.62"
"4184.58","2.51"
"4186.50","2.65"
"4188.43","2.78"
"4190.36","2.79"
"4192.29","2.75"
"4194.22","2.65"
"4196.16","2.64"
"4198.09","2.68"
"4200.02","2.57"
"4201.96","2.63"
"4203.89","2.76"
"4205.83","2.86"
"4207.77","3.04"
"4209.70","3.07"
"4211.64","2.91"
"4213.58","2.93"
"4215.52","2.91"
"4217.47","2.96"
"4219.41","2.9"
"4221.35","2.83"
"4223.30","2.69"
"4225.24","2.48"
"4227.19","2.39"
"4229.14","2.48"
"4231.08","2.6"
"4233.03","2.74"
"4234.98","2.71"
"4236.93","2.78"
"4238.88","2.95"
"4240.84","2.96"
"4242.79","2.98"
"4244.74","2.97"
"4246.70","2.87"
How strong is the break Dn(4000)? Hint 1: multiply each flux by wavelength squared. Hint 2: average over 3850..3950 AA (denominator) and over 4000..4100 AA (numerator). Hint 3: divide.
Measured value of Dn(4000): 1.91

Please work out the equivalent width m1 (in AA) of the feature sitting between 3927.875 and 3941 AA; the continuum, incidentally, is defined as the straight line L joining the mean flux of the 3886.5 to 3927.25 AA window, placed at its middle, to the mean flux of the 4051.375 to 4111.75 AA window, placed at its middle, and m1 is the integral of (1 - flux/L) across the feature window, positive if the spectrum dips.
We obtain 6.3 AA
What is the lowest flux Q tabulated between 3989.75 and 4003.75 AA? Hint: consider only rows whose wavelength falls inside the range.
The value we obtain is 2.48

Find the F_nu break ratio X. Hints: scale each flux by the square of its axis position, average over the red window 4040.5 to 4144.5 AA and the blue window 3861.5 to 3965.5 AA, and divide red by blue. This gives 1.84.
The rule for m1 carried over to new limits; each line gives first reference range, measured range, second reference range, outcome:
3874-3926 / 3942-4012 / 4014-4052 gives 9.56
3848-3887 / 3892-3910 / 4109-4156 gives -2.13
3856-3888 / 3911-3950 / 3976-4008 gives 8.41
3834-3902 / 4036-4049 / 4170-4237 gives -4.24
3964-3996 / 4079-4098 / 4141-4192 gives -4.32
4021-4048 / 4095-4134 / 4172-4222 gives 1.29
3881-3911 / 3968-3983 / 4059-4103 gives 3.79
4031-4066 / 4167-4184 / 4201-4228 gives 0.84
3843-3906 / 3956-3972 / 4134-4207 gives 4.01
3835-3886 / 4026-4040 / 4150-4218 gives -4.39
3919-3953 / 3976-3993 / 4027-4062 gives -2.27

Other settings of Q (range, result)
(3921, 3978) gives 0.799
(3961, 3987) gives 0.817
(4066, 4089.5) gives 2.66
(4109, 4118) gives 2.69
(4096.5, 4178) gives 2.4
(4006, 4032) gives 2.73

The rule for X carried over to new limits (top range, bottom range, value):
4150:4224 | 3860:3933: 1.93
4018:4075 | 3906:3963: 1.75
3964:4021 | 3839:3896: 1.65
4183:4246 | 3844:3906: 2.09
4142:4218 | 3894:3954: 1.87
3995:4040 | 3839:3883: 2.08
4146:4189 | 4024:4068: 1.03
